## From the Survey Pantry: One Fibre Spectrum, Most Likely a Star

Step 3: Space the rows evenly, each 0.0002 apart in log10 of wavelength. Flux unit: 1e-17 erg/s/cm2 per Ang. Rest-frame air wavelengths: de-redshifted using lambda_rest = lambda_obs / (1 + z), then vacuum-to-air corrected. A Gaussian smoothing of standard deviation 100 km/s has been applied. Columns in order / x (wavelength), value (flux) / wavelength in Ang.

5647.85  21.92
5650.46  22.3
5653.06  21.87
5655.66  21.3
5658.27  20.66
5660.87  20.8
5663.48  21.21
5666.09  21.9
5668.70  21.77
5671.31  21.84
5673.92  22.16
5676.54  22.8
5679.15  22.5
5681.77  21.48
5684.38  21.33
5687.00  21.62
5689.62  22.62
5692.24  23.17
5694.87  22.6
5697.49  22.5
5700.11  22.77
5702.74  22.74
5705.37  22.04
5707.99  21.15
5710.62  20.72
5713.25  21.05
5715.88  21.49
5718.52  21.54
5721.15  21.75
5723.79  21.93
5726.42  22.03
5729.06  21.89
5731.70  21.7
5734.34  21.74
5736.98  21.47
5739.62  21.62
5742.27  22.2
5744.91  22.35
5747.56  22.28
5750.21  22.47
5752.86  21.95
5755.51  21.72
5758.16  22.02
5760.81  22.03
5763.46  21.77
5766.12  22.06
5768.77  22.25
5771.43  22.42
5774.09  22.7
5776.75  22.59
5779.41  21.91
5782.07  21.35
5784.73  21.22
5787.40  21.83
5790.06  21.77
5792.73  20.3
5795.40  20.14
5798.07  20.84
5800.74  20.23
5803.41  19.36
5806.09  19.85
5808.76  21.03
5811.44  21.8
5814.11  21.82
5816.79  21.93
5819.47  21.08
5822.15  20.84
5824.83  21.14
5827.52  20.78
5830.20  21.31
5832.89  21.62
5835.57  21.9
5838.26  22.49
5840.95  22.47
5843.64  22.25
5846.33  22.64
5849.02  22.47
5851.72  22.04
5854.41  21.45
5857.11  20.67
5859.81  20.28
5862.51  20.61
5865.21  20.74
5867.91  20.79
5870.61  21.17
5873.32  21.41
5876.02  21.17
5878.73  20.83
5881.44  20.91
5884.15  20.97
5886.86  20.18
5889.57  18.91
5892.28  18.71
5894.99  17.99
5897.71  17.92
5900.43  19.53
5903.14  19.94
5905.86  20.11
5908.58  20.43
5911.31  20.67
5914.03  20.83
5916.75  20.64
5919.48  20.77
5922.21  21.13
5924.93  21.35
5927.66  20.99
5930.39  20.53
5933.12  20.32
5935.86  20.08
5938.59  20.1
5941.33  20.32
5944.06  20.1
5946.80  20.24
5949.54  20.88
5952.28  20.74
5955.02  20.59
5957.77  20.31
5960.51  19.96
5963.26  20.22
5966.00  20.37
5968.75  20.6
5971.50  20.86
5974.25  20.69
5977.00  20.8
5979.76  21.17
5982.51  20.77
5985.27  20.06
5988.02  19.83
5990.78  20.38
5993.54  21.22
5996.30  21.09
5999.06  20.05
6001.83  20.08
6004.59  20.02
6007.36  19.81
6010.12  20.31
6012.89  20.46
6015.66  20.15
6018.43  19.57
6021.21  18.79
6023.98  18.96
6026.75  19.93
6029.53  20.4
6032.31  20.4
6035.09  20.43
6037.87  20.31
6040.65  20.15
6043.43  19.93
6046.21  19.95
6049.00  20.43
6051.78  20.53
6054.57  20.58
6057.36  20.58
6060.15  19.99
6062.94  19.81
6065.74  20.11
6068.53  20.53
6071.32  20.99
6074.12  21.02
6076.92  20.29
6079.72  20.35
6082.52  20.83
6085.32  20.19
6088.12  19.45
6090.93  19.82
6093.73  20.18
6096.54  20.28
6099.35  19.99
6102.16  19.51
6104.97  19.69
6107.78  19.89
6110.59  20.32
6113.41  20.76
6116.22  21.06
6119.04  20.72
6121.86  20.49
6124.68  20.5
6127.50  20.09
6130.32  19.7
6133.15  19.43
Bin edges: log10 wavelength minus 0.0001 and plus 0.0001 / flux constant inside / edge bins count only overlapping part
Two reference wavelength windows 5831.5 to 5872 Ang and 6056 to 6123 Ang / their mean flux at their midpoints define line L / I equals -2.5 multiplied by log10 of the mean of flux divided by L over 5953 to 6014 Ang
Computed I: 0.02 mag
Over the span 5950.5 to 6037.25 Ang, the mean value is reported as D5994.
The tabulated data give 20.3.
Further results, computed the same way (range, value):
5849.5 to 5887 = 21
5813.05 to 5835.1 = 21.3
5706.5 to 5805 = 21.6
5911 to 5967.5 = 20.5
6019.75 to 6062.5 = 20.1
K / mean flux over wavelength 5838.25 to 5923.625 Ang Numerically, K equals 20.7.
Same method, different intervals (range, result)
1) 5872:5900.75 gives 19.9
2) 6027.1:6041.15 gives 20.3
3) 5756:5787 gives 22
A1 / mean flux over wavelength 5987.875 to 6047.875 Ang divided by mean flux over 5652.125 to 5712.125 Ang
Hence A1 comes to 0.92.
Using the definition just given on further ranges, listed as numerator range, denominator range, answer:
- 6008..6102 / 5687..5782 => 0.92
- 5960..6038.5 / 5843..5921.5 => 0.99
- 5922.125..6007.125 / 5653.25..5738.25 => 0.94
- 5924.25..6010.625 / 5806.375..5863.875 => 0.95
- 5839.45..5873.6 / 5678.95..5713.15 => 0.97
